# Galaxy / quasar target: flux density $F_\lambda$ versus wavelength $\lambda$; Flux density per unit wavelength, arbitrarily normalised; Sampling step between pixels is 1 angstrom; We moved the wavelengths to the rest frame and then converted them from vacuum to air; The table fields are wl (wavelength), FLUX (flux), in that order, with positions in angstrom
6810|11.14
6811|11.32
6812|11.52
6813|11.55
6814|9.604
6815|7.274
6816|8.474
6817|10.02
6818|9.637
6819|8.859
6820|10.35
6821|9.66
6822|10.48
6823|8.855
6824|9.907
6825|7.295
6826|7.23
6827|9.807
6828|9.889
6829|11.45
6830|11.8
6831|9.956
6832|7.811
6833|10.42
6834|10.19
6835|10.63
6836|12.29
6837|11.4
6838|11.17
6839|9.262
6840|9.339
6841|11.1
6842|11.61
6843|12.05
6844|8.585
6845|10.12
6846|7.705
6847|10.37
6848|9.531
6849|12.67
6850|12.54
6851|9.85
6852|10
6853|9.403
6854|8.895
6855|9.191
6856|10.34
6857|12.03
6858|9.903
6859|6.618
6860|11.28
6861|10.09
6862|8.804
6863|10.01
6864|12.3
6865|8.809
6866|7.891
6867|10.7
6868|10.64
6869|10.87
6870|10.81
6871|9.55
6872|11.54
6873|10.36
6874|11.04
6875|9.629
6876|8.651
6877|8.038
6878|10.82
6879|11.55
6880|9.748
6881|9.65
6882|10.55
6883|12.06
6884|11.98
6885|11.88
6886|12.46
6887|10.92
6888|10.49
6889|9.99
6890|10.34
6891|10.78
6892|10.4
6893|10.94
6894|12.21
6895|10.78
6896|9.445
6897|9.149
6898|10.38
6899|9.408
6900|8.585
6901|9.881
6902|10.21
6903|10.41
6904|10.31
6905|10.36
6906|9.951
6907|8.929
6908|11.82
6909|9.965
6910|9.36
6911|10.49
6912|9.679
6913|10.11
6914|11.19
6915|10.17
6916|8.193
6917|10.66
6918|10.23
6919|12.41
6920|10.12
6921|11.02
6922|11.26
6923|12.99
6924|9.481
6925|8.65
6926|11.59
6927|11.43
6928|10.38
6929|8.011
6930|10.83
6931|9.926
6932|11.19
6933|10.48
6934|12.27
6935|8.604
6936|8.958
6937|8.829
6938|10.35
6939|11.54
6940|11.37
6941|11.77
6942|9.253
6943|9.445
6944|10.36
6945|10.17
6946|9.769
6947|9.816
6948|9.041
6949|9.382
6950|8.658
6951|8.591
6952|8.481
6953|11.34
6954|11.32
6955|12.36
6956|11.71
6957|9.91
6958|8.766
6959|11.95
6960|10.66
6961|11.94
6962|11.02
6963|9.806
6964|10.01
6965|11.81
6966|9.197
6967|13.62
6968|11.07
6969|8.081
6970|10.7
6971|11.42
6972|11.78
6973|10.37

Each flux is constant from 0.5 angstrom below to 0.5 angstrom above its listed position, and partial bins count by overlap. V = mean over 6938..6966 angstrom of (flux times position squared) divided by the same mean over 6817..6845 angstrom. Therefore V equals 1.1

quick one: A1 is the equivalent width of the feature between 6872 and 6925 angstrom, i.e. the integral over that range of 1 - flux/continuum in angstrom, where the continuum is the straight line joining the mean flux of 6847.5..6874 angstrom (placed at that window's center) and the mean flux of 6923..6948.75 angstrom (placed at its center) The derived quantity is -1.1 angstrom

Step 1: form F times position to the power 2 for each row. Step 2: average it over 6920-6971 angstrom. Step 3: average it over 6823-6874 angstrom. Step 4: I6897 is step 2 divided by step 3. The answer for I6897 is 1.06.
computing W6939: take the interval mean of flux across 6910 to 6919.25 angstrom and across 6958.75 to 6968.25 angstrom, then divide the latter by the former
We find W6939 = 1.08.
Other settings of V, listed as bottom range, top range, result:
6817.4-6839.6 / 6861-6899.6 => 1.06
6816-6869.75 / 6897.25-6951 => 1.04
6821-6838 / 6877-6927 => 1.07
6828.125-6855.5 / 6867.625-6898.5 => 1.03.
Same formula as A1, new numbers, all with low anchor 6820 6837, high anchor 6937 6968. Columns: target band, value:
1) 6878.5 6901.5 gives -1.0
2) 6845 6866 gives 0.1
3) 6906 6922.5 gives -0.1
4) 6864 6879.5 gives -0.1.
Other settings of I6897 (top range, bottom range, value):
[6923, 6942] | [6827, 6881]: 1.04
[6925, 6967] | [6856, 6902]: 1.02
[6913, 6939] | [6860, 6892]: 1.01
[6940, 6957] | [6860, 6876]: 1.02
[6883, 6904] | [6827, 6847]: 1.04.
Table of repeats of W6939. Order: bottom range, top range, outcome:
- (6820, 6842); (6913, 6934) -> 1.05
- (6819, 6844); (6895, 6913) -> 0.98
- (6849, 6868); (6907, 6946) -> 1.03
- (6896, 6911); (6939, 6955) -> 1.01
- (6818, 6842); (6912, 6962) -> 1.04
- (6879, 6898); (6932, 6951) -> 0.93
